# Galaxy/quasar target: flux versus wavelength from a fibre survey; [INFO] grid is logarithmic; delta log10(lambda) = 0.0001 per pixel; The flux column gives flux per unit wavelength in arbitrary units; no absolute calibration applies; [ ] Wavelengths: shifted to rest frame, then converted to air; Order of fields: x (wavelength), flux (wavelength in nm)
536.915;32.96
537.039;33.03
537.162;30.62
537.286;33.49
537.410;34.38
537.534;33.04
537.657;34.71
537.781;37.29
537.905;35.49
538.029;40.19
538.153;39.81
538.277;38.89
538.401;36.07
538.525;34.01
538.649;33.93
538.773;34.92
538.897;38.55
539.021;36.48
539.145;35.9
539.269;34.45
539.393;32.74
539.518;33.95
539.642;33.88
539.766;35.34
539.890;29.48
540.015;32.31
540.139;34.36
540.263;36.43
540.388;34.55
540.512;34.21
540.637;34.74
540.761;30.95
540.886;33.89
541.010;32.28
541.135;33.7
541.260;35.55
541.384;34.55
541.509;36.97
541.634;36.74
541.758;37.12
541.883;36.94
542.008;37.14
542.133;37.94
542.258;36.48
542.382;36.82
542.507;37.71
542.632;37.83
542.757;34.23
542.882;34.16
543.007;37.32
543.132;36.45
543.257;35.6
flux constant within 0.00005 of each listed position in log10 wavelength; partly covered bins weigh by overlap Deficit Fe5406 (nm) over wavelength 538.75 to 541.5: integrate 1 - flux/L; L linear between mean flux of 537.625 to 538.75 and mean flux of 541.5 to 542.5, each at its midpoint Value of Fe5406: 0.19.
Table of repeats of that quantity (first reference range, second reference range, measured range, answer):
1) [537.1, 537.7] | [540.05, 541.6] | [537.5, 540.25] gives -0.13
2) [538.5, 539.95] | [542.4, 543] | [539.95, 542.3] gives 0.02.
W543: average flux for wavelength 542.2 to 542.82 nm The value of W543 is 36.7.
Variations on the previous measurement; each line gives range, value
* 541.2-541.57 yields 35.7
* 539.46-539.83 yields 34.4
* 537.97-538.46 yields 38.7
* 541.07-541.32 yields 34.5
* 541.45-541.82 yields 37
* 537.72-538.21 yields 38.2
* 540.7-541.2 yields 32.7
